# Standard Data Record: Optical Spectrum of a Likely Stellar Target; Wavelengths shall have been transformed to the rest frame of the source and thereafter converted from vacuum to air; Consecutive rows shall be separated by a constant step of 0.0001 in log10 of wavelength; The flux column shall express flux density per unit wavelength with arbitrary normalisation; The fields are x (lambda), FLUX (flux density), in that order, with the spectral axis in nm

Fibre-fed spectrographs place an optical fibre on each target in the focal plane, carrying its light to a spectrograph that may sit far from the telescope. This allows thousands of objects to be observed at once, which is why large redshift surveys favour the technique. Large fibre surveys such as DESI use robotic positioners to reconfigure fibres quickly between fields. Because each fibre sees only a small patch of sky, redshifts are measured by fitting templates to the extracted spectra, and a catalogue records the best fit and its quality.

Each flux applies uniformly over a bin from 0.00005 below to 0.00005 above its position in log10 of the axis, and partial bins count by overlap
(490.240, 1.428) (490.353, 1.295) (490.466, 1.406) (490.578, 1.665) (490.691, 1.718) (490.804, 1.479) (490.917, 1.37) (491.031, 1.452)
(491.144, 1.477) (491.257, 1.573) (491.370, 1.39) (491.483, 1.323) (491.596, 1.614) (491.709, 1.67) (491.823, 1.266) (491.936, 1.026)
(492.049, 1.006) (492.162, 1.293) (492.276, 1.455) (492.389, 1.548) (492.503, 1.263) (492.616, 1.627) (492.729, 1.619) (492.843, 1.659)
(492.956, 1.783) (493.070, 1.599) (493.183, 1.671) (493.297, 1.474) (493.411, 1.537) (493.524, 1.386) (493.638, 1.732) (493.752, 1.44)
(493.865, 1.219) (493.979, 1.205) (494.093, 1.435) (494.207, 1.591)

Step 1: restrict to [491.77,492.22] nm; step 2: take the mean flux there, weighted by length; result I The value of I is 1.15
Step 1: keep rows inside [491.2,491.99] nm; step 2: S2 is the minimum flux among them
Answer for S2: 1.026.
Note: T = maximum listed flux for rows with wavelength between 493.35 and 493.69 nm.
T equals 1.732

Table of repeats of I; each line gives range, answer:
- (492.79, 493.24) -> 1.68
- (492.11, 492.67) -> 1.44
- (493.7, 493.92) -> 1.33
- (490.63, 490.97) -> 1.53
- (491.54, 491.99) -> 1.39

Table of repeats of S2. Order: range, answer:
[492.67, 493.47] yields 1.474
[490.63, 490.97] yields 1.37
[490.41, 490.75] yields 1.406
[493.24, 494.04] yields 1.205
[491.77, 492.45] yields 1.006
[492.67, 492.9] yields 1.619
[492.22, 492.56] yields 1.263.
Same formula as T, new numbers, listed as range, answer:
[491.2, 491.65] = 1.614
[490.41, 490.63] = 1.665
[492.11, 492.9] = 1.659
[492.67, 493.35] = 1.783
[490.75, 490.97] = 1.479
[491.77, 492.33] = 1.455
